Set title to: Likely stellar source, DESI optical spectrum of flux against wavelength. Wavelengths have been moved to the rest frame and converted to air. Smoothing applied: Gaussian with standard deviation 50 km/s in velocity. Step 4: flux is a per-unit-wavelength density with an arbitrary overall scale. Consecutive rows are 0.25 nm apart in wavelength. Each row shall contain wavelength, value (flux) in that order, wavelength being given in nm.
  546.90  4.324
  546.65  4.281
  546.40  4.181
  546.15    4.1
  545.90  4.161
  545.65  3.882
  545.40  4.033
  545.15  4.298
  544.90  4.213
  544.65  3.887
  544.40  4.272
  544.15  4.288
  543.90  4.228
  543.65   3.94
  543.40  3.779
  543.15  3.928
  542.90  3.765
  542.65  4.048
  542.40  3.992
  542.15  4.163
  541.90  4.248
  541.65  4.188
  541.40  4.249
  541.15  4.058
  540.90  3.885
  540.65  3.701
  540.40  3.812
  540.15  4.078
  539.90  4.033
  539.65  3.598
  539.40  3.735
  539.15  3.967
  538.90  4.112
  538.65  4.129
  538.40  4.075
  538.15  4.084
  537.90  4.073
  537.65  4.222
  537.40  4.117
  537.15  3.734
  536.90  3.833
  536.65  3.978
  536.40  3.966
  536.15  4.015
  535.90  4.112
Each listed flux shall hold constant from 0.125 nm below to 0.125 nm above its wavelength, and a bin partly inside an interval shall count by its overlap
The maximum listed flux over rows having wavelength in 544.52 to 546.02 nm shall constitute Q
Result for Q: 4.298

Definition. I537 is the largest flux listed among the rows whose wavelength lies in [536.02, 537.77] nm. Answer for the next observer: 4.222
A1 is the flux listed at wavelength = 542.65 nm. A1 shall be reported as 4.048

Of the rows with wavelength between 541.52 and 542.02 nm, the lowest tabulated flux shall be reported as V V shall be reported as 4.188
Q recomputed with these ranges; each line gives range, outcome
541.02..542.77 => 4.249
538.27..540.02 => 4.129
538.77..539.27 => 4.112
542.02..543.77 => 4.163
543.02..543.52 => 3.928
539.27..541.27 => 4.078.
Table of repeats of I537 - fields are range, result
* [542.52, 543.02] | 4.048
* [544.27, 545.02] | 4.272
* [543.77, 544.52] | 4.288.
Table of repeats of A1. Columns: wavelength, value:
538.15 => 4.084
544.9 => 4.213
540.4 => 3.812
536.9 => 3.833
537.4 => 4.117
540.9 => 3.885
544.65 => 3.887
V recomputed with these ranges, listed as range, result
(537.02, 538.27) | 3.734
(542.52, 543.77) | 3.765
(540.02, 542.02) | 3.701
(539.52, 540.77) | 3.598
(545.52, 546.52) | 3.882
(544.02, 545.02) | 3.887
